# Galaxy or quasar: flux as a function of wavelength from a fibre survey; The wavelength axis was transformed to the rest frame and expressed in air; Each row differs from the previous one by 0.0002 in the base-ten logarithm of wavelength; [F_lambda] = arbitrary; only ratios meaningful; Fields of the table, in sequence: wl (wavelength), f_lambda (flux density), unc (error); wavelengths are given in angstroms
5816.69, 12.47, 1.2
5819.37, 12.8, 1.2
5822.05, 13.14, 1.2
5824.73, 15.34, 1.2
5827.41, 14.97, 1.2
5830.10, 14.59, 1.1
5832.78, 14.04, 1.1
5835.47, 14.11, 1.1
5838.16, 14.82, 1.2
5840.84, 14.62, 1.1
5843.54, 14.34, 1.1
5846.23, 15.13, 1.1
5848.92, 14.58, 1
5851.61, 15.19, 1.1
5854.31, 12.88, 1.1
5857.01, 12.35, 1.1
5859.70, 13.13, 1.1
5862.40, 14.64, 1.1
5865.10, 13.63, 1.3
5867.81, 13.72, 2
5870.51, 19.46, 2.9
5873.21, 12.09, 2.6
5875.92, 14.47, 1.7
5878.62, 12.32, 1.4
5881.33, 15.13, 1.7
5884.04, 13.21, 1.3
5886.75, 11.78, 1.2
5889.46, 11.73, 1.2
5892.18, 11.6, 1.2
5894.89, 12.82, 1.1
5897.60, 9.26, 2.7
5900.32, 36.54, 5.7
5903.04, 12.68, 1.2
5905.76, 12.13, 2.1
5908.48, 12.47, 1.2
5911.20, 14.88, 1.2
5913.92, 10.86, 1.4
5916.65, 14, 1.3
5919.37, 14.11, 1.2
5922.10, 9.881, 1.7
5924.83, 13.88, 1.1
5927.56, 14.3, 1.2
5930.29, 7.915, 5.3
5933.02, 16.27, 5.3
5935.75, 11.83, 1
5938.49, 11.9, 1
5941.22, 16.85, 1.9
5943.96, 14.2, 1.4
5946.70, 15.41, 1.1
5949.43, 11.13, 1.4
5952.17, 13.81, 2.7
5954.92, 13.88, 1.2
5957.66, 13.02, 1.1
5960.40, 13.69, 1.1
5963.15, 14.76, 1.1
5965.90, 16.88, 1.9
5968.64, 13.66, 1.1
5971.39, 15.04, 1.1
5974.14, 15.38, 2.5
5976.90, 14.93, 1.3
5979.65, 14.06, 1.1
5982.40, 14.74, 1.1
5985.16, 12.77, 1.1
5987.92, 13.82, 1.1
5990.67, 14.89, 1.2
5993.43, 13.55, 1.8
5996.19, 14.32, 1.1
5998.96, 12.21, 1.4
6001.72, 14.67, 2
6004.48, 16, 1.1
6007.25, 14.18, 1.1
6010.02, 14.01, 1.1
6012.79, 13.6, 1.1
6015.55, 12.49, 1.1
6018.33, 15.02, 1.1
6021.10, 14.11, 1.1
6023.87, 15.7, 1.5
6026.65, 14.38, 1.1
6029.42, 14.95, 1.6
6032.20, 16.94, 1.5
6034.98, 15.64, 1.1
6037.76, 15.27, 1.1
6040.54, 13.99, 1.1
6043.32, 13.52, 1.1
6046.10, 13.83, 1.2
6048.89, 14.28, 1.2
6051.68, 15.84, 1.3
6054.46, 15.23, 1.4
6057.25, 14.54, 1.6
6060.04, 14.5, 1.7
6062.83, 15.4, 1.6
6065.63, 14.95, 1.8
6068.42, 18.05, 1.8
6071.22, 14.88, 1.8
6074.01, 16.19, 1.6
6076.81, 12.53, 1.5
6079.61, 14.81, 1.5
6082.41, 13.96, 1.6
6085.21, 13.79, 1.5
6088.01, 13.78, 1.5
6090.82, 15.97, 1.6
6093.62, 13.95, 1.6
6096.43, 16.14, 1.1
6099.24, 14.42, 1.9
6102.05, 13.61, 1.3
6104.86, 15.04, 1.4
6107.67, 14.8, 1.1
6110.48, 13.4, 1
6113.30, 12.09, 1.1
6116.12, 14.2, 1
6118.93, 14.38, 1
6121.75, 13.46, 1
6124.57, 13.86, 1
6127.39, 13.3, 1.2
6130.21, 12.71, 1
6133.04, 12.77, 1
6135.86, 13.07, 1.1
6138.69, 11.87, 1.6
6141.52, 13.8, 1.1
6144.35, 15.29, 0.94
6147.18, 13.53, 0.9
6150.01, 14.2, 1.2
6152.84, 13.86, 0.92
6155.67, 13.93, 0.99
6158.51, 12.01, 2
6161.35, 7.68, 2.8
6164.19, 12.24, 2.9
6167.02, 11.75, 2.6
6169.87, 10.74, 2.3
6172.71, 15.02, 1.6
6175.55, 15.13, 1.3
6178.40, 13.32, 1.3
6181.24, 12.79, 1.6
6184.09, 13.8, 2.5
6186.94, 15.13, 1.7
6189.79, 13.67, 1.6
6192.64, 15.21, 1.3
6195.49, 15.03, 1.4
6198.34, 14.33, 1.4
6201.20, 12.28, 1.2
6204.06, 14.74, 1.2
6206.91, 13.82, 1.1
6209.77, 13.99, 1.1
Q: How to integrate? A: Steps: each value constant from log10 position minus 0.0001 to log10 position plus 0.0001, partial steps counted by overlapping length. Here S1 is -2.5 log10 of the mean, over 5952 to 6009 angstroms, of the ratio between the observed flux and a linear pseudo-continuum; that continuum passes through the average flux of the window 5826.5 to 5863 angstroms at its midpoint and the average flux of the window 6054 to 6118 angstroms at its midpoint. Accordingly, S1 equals 0.01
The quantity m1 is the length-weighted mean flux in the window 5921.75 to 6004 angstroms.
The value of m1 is 13.9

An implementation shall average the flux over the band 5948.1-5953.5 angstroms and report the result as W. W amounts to 12.5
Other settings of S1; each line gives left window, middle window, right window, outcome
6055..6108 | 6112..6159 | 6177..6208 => 0.07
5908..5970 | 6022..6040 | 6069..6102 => -0.09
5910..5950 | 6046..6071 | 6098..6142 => -0.14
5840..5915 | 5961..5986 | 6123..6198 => -0.06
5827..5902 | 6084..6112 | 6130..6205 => -0.07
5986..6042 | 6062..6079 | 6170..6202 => -0.07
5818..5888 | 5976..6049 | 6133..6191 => -0.06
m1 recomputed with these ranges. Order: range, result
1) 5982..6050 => 14.4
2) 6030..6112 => 14.8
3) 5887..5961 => 13.7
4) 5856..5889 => 13.8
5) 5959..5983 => 14.8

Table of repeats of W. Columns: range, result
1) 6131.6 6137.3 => 12.9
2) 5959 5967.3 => 15.1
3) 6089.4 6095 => 15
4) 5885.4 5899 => 11.5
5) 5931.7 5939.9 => 13.3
